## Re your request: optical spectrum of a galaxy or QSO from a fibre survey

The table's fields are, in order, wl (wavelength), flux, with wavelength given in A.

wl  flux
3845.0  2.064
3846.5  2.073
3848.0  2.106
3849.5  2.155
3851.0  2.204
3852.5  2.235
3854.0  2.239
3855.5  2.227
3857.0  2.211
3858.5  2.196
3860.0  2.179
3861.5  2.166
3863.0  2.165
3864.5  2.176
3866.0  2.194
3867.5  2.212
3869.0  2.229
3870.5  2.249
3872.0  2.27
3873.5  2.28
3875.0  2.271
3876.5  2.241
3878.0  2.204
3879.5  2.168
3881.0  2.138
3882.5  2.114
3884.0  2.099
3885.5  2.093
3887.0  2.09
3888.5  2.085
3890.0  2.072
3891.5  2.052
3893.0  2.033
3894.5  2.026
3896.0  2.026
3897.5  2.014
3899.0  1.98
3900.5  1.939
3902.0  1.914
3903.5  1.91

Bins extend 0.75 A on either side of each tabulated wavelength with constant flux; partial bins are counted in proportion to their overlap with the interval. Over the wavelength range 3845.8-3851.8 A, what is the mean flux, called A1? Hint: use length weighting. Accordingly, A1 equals 2.14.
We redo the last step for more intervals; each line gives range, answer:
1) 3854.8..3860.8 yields 2.2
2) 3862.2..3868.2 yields 2.19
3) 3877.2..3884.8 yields 2.14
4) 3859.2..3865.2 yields 2.17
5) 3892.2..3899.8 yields 2.02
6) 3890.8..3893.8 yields 2.04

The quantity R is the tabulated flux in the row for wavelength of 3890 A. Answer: 2.072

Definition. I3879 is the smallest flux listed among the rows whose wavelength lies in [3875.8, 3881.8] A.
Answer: 2.138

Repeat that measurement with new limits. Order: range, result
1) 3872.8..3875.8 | 2.271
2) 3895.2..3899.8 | 1.98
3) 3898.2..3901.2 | 1.939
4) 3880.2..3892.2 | 2.052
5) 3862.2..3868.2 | 2.165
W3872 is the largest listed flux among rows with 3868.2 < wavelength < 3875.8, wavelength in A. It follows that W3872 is 2.28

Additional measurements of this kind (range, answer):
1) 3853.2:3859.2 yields 2.239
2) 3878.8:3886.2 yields 2.168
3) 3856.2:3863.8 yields 2.211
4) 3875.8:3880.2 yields 2.241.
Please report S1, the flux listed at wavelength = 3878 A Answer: 2.204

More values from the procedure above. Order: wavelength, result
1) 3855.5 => 2.227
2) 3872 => 2.27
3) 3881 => 2.138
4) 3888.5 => 2.085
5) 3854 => 2.239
